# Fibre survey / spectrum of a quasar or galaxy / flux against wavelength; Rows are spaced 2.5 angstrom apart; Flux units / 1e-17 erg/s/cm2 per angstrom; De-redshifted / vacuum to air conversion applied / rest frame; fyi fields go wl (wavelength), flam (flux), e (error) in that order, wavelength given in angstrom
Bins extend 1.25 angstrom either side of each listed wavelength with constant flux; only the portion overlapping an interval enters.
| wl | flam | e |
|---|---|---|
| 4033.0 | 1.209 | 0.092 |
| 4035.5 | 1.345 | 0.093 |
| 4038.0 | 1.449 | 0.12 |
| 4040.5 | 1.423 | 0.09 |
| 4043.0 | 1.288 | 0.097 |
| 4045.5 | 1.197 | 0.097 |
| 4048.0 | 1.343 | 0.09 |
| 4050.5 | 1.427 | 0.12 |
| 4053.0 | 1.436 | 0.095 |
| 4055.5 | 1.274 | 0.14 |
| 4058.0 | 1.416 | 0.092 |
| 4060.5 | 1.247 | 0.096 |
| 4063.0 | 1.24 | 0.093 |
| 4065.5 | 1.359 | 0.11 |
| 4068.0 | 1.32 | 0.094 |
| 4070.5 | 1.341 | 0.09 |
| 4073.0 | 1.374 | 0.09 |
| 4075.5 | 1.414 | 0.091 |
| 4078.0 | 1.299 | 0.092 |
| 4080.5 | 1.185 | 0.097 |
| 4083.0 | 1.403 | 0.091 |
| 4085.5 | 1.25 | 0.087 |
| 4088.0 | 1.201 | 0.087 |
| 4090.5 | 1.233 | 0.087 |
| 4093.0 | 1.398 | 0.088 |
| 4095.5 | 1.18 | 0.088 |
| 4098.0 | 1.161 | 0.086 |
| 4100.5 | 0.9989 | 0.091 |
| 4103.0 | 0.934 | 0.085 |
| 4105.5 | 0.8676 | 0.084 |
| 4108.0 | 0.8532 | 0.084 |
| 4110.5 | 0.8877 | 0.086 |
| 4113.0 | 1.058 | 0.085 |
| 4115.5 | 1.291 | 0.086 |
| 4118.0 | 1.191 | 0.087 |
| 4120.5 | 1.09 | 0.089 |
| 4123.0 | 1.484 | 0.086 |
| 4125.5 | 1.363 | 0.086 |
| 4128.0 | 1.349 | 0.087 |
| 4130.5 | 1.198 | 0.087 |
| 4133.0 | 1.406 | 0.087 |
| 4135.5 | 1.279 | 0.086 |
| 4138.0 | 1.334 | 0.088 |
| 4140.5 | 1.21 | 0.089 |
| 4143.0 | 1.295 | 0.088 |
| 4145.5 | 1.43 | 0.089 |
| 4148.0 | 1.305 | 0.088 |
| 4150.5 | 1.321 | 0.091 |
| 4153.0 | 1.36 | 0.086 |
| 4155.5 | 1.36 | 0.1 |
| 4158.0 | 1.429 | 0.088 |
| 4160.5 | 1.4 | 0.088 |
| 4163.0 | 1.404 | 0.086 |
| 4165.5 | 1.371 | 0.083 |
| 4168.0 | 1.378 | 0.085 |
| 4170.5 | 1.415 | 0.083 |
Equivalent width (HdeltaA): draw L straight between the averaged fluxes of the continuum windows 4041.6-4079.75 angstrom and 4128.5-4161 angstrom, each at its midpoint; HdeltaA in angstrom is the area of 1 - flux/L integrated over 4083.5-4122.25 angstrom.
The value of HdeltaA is 6.2 angstrom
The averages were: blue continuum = 1.33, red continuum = 1.33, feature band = 1.12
